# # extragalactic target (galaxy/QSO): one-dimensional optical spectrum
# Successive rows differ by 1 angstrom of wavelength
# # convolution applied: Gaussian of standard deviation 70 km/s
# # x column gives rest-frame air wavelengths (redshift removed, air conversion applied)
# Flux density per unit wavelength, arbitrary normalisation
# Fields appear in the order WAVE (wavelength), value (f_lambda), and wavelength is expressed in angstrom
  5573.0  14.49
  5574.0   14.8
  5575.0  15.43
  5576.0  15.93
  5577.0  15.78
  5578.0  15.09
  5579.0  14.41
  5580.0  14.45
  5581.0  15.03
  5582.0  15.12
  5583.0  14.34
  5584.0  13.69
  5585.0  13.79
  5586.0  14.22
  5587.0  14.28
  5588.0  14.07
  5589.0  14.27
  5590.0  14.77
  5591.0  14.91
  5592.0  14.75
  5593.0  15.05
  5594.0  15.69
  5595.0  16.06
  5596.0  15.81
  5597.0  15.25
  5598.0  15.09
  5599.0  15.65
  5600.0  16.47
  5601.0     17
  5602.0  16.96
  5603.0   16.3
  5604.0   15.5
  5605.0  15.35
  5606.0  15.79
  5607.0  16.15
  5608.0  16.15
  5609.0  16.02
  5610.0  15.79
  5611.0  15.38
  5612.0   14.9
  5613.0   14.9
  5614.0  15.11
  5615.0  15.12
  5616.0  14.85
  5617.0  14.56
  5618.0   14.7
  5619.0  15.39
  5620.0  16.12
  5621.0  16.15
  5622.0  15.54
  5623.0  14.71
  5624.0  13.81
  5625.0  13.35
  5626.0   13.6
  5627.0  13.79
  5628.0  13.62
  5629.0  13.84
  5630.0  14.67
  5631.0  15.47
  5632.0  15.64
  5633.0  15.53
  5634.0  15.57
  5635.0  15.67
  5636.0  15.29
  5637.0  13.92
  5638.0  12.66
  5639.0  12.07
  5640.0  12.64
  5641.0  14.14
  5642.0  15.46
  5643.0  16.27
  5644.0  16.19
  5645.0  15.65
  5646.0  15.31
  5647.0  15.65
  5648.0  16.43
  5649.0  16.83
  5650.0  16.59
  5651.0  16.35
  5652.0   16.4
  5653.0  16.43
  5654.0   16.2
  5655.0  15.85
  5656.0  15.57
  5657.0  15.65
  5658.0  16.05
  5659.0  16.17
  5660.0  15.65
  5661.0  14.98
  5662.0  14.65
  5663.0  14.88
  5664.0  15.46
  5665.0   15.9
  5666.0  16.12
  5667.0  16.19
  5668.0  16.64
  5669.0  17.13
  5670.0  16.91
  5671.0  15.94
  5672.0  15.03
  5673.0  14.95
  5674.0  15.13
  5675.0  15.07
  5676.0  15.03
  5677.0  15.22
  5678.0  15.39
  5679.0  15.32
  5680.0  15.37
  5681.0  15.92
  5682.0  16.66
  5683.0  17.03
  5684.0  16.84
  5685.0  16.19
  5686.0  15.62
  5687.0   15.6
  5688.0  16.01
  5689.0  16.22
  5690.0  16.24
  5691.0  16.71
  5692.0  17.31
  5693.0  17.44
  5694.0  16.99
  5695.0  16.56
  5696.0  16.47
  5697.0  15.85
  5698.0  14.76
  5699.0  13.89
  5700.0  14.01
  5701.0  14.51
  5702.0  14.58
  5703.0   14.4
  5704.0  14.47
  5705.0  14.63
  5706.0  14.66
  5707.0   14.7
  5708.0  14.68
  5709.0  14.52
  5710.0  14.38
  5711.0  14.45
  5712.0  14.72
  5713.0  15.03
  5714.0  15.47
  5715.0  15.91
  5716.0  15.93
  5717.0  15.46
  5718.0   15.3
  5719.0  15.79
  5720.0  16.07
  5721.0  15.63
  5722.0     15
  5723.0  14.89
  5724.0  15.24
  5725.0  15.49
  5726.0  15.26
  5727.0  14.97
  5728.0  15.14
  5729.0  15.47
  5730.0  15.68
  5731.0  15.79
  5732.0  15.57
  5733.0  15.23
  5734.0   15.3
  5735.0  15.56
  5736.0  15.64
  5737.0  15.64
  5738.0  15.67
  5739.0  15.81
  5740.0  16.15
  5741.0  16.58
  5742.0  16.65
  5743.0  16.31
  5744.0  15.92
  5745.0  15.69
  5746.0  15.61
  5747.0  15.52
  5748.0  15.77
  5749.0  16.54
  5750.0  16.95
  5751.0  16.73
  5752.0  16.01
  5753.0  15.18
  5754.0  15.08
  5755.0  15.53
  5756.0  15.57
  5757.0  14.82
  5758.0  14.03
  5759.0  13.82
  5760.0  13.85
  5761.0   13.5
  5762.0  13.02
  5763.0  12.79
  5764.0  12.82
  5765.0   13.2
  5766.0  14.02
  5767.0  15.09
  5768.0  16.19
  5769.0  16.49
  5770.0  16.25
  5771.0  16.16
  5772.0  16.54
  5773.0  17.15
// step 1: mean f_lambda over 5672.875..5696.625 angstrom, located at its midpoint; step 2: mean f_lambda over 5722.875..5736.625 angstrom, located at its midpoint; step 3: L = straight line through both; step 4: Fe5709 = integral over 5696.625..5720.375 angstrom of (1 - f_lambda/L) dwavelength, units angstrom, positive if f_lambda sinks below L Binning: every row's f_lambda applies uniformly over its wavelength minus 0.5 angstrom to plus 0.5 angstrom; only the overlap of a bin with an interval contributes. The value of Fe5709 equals 1.2 angstrom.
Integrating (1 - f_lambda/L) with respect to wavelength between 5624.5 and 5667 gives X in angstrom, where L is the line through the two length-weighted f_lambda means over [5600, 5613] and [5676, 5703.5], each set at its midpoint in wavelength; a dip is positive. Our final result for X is 1.8 angstrom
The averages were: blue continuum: 15.9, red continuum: 15.8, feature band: 15.2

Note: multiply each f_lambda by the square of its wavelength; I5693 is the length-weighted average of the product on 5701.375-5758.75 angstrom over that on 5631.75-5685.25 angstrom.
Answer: 1.0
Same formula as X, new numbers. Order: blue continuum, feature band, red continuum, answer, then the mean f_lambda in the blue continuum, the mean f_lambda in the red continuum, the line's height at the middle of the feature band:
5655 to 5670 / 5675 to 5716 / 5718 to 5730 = 0.2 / 15.8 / 15.4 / 15.6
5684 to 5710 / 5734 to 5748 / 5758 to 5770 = -1.2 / 15.5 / 14.2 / 14.6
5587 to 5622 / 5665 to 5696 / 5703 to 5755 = -1.3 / 15.5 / 15.5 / 15.5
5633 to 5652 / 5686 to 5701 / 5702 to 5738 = -0.7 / 15.2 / 15.2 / 15.2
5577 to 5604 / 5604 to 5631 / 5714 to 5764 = 0.3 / 15.1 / 15.4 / 15.2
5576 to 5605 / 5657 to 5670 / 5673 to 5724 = -0.4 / 15.2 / 15.5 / 15.4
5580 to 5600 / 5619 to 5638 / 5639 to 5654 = 0.8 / 14.9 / 15.6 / 15.4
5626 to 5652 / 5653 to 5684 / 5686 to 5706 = -0.9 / 15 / 15.6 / 15.3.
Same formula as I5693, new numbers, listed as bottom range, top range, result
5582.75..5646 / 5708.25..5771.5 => 1.07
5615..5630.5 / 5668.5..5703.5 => 1.11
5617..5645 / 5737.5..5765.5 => 1.08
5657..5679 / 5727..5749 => 1.03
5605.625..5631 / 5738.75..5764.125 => 1.07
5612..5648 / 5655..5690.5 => 1.08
